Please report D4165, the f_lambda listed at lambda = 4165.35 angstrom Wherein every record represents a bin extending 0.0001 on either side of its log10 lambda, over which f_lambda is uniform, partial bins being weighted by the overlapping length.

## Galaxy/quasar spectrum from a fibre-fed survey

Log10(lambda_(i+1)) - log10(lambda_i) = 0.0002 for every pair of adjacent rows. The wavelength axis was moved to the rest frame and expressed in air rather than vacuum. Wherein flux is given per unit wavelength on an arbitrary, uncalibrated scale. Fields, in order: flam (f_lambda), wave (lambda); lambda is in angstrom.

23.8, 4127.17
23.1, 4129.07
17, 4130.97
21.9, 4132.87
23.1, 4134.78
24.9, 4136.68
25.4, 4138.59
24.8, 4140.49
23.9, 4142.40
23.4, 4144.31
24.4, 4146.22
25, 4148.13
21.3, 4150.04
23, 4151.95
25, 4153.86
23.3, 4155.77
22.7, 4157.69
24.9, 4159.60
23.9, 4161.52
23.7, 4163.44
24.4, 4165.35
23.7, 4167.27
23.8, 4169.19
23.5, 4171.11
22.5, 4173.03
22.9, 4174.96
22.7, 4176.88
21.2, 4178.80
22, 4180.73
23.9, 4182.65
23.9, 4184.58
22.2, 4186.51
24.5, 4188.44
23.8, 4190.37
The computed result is 24.4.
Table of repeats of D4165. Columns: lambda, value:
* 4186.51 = 22.2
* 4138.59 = 25.4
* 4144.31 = 23.4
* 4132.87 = 21.9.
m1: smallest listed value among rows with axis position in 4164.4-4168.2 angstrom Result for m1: 23.7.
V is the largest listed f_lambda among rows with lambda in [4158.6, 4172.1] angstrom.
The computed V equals 24.9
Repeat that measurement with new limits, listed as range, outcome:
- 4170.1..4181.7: 23.5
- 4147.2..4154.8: 25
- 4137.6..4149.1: 25.4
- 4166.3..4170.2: 23.8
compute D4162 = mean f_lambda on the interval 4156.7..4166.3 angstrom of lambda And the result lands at 23.9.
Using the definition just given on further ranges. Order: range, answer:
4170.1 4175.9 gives 22.9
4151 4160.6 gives 23.8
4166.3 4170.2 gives 23.7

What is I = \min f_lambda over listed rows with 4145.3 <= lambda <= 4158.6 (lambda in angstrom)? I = 21.3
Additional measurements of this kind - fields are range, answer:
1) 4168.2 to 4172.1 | 23.5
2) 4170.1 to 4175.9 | 22.5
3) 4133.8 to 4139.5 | 23.1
